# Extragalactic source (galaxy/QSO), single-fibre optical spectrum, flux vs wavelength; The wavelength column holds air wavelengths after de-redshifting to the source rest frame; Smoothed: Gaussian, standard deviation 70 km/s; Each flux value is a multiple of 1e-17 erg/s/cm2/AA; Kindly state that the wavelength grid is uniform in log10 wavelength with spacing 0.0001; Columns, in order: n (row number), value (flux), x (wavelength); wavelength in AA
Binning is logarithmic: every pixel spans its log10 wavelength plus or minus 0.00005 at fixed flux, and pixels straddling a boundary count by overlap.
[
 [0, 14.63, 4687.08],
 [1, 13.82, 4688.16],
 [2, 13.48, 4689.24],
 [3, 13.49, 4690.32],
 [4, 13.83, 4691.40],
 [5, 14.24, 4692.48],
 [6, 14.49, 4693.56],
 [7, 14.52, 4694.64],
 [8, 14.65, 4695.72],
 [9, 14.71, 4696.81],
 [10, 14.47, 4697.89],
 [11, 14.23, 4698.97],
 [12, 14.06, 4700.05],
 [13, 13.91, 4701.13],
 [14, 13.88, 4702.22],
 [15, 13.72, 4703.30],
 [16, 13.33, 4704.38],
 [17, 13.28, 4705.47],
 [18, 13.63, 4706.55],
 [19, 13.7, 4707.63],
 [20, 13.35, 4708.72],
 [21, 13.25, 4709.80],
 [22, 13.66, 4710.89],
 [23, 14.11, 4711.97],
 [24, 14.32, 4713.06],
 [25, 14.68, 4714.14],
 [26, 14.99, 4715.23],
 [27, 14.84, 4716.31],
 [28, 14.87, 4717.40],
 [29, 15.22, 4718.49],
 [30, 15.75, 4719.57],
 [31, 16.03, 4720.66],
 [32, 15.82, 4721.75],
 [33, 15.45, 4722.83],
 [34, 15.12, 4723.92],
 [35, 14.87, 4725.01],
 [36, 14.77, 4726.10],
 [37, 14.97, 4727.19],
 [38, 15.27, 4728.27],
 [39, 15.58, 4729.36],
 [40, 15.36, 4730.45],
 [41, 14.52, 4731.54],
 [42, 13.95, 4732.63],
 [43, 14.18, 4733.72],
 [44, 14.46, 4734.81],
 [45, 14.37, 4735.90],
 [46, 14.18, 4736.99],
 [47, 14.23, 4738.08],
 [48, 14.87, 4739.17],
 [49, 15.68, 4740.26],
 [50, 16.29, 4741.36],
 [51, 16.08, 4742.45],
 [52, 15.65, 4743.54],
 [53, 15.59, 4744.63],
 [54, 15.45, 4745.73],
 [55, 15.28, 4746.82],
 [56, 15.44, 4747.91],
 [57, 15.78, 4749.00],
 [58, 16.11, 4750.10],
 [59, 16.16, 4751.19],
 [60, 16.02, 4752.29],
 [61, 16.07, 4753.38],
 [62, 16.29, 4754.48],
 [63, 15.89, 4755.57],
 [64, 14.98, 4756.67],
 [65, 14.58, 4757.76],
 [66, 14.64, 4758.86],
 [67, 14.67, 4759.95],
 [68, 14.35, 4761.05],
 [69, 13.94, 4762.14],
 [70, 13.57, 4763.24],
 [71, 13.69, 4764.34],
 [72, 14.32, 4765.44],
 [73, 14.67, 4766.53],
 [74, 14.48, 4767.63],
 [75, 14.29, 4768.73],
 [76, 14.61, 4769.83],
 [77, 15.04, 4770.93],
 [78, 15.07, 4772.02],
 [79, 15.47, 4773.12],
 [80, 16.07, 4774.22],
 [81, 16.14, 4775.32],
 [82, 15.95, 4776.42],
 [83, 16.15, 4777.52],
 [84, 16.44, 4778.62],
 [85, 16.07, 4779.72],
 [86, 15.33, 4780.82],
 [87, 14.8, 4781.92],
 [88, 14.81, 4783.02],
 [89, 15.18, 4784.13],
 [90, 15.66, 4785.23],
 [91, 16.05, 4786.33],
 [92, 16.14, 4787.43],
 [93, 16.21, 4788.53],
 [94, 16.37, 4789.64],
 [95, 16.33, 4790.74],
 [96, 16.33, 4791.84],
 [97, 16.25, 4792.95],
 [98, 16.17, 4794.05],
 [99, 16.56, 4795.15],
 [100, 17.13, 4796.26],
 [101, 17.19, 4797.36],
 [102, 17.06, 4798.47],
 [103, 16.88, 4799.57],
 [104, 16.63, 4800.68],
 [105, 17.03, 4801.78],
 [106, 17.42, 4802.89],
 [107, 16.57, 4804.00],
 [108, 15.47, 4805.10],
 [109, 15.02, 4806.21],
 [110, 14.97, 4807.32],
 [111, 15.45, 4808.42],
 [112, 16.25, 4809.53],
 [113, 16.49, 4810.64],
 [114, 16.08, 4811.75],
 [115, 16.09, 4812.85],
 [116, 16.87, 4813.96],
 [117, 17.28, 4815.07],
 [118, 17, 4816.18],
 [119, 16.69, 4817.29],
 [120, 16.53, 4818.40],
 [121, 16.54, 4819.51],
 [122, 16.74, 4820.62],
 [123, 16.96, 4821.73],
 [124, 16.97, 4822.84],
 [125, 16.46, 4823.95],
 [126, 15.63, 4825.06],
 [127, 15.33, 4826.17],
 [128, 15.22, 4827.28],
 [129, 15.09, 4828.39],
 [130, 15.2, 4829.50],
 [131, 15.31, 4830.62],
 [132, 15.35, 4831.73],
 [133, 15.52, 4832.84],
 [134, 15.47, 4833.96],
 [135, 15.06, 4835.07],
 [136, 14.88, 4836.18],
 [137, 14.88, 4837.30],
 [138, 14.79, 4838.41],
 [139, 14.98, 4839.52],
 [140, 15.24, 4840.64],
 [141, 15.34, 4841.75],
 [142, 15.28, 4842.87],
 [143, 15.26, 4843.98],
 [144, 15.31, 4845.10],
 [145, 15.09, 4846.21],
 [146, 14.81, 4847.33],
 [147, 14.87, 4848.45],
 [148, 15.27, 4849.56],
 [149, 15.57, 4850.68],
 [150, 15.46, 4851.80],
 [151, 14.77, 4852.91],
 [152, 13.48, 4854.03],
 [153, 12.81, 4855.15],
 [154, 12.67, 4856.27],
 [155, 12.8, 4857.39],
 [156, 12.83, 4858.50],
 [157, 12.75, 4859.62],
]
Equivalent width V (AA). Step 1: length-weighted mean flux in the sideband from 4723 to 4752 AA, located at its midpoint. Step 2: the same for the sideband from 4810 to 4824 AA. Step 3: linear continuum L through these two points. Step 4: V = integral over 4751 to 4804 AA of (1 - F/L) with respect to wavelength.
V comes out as 0.9 AA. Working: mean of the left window 15.2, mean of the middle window 15.7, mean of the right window 16.7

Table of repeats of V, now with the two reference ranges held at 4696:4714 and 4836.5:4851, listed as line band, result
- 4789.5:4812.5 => -2.5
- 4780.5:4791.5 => -0.8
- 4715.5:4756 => -3.3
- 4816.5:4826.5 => -1.0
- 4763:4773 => 0.0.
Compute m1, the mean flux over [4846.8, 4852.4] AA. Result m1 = 15.2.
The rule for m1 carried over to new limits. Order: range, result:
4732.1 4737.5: 14.2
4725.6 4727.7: 14.9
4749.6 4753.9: 16.1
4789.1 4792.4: 16.3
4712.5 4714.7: 14.5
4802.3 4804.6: 16.9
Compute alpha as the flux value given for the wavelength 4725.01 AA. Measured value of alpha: 14.87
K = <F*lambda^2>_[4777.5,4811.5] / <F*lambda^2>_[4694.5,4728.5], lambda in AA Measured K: 1.15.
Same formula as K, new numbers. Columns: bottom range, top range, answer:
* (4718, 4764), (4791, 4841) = 1.09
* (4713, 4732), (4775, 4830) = 1.10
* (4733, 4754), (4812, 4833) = 1.09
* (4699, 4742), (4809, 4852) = 1.13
